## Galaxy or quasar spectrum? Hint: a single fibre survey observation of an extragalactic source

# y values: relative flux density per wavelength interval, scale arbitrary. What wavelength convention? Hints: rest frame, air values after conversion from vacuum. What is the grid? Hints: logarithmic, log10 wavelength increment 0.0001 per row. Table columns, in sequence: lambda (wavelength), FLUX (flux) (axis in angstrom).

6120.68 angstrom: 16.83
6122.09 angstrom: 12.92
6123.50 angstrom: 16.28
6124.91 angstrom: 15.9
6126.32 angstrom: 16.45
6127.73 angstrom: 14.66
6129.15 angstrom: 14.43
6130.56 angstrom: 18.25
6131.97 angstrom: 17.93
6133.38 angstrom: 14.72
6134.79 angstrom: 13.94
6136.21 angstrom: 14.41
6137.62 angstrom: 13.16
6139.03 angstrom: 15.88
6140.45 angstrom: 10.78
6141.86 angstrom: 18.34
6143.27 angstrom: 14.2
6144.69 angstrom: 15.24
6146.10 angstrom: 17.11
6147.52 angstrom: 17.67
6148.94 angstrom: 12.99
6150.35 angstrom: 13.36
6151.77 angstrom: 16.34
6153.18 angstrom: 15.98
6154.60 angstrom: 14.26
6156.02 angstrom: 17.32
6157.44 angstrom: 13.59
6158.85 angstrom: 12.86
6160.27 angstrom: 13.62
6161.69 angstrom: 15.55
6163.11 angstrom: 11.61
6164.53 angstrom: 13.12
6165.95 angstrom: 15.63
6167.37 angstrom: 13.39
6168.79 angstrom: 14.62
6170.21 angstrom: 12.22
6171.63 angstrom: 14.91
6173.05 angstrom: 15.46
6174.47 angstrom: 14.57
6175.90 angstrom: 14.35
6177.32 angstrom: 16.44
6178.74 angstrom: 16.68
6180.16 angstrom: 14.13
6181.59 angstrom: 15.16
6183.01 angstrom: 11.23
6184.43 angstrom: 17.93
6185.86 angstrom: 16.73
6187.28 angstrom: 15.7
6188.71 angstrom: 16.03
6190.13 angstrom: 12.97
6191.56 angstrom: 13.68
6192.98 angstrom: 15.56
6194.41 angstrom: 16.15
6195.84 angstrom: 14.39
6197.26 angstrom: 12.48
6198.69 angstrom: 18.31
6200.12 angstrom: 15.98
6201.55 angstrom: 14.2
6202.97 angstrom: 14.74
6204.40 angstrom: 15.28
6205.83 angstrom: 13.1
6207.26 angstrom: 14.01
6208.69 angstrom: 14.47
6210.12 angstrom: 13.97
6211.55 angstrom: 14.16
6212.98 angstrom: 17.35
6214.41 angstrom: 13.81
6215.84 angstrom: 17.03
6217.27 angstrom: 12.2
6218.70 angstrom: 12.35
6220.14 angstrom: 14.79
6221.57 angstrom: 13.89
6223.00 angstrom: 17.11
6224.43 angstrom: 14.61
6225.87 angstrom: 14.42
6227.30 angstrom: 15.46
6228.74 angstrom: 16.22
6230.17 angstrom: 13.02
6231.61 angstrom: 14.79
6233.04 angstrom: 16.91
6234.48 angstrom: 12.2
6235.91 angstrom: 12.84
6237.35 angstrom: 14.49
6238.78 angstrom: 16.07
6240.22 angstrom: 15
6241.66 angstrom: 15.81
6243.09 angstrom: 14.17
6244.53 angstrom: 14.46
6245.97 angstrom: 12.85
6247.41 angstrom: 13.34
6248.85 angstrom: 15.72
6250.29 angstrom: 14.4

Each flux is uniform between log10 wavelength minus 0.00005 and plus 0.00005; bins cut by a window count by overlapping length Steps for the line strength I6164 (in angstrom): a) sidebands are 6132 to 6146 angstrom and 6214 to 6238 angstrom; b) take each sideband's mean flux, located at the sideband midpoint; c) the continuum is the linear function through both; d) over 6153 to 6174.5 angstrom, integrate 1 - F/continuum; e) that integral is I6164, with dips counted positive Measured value 0.7 angstrom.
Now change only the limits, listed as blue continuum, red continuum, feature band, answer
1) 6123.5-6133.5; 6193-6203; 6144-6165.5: 1.5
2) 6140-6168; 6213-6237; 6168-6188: -0.5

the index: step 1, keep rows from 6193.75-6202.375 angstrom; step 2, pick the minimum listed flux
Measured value 12.48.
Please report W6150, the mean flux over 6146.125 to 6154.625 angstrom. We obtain 15.3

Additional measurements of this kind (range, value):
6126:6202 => 14.9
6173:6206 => 15.1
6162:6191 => 14.7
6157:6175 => 13.9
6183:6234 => 14.9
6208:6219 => 14.5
